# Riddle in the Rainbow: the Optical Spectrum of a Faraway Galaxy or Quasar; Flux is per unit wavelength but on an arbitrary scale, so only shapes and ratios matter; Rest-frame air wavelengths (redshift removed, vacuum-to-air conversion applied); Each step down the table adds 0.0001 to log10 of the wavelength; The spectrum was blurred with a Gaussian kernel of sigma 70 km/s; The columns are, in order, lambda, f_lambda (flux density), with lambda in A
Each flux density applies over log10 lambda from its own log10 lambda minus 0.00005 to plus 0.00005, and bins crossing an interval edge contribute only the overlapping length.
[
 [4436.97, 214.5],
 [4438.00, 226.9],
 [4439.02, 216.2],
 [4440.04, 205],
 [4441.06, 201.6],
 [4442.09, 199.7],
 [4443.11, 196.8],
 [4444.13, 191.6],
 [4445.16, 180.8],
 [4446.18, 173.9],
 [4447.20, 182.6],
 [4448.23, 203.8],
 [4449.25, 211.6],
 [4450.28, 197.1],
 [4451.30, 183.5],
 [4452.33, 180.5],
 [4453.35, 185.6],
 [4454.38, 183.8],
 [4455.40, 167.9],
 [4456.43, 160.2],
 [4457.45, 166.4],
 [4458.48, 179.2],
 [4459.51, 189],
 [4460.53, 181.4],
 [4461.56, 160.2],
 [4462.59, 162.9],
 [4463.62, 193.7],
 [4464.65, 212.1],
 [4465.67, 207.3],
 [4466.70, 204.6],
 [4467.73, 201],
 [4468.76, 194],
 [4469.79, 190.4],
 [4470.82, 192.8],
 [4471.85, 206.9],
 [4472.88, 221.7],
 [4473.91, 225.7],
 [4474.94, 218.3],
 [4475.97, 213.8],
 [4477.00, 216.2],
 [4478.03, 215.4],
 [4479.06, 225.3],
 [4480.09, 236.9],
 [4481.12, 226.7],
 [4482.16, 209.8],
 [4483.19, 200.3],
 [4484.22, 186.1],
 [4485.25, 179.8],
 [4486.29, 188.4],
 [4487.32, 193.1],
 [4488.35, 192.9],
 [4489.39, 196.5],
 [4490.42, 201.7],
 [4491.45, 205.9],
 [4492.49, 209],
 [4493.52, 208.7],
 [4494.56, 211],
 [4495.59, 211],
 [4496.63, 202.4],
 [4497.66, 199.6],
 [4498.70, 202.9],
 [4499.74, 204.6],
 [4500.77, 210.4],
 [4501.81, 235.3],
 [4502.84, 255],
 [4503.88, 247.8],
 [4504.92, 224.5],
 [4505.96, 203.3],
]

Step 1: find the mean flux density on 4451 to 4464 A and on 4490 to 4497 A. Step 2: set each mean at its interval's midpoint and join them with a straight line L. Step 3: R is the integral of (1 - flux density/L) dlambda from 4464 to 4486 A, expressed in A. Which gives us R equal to -2.0 A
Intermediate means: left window 176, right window 207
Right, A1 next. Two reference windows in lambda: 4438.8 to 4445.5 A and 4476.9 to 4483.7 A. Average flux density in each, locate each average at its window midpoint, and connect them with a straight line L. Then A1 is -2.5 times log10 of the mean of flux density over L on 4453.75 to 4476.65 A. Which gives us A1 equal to 0.10 mag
